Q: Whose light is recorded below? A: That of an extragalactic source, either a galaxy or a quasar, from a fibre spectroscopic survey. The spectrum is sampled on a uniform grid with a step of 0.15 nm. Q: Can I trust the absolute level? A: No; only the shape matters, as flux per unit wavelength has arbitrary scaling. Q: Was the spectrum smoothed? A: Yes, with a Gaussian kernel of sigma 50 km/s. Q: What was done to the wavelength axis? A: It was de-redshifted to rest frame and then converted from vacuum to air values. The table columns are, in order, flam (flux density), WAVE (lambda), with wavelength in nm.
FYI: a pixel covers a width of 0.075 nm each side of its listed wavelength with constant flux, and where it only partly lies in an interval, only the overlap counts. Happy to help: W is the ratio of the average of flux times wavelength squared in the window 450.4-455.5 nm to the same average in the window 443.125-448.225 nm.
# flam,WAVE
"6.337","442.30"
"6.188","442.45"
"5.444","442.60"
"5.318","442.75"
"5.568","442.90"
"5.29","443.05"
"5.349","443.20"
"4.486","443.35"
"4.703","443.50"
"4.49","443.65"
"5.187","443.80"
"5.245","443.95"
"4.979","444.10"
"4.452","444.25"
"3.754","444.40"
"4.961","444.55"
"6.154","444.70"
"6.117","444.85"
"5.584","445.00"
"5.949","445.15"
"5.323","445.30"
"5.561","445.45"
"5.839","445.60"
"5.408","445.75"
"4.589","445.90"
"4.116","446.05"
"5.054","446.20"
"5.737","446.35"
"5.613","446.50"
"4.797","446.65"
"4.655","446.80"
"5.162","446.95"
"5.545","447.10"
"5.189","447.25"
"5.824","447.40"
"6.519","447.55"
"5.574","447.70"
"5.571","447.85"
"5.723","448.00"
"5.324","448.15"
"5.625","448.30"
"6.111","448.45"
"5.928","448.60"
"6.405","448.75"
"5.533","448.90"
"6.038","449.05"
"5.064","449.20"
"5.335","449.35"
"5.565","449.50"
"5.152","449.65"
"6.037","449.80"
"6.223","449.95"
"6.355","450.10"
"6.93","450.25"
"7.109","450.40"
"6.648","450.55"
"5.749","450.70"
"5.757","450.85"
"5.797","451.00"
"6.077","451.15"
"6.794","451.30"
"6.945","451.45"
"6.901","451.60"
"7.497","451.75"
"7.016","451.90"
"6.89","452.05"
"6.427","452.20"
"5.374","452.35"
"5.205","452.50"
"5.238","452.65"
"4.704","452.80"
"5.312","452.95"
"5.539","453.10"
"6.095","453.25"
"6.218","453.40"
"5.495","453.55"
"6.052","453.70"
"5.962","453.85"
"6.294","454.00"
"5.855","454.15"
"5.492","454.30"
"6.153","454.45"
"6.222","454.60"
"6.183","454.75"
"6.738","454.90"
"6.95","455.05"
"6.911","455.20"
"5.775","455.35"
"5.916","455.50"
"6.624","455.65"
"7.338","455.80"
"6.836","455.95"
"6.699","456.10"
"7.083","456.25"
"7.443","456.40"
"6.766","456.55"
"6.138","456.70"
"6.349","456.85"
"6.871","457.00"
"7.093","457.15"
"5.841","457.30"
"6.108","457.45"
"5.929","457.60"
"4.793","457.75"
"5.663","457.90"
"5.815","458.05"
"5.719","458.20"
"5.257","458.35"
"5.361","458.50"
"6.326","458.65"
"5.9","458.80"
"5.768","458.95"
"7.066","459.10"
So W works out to 1.21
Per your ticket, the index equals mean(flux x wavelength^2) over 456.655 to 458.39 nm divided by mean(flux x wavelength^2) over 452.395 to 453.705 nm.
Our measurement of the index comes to 1.11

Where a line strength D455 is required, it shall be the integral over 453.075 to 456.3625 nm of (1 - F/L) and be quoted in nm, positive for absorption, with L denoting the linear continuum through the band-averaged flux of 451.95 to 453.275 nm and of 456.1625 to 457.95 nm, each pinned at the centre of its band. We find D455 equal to -0.18 nm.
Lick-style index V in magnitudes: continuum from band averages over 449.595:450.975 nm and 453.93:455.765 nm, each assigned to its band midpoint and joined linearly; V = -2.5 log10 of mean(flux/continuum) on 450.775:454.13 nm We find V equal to 0.03 mag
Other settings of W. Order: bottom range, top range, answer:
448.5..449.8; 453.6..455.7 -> 1.12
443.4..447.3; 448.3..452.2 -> 1.23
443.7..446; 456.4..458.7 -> 1.22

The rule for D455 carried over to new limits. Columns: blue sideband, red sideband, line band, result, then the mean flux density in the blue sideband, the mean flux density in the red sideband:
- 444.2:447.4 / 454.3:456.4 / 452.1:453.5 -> 0.14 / 5.24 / 6.56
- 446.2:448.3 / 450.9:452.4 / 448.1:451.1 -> 0.06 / 5.47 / 6.58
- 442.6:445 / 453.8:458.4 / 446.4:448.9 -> -0.06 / 5.1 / 6.29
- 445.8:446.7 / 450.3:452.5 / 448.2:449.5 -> 0.00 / 5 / 6.46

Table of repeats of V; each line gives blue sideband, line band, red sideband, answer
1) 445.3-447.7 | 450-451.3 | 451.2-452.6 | -0.01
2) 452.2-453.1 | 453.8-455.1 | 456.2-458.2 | -0.09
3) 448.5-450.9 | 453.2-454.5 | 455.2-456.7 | 0.09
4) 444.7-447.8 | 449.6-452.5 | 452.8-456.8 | -0.08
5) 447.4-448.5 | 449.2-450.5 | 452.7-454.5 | -0.05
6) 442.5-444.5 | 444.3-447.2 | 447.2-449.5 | 0.01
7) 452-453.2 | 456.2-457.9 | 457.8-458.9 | -0.12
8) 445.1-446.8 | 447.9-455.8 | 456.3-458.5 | -0.07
